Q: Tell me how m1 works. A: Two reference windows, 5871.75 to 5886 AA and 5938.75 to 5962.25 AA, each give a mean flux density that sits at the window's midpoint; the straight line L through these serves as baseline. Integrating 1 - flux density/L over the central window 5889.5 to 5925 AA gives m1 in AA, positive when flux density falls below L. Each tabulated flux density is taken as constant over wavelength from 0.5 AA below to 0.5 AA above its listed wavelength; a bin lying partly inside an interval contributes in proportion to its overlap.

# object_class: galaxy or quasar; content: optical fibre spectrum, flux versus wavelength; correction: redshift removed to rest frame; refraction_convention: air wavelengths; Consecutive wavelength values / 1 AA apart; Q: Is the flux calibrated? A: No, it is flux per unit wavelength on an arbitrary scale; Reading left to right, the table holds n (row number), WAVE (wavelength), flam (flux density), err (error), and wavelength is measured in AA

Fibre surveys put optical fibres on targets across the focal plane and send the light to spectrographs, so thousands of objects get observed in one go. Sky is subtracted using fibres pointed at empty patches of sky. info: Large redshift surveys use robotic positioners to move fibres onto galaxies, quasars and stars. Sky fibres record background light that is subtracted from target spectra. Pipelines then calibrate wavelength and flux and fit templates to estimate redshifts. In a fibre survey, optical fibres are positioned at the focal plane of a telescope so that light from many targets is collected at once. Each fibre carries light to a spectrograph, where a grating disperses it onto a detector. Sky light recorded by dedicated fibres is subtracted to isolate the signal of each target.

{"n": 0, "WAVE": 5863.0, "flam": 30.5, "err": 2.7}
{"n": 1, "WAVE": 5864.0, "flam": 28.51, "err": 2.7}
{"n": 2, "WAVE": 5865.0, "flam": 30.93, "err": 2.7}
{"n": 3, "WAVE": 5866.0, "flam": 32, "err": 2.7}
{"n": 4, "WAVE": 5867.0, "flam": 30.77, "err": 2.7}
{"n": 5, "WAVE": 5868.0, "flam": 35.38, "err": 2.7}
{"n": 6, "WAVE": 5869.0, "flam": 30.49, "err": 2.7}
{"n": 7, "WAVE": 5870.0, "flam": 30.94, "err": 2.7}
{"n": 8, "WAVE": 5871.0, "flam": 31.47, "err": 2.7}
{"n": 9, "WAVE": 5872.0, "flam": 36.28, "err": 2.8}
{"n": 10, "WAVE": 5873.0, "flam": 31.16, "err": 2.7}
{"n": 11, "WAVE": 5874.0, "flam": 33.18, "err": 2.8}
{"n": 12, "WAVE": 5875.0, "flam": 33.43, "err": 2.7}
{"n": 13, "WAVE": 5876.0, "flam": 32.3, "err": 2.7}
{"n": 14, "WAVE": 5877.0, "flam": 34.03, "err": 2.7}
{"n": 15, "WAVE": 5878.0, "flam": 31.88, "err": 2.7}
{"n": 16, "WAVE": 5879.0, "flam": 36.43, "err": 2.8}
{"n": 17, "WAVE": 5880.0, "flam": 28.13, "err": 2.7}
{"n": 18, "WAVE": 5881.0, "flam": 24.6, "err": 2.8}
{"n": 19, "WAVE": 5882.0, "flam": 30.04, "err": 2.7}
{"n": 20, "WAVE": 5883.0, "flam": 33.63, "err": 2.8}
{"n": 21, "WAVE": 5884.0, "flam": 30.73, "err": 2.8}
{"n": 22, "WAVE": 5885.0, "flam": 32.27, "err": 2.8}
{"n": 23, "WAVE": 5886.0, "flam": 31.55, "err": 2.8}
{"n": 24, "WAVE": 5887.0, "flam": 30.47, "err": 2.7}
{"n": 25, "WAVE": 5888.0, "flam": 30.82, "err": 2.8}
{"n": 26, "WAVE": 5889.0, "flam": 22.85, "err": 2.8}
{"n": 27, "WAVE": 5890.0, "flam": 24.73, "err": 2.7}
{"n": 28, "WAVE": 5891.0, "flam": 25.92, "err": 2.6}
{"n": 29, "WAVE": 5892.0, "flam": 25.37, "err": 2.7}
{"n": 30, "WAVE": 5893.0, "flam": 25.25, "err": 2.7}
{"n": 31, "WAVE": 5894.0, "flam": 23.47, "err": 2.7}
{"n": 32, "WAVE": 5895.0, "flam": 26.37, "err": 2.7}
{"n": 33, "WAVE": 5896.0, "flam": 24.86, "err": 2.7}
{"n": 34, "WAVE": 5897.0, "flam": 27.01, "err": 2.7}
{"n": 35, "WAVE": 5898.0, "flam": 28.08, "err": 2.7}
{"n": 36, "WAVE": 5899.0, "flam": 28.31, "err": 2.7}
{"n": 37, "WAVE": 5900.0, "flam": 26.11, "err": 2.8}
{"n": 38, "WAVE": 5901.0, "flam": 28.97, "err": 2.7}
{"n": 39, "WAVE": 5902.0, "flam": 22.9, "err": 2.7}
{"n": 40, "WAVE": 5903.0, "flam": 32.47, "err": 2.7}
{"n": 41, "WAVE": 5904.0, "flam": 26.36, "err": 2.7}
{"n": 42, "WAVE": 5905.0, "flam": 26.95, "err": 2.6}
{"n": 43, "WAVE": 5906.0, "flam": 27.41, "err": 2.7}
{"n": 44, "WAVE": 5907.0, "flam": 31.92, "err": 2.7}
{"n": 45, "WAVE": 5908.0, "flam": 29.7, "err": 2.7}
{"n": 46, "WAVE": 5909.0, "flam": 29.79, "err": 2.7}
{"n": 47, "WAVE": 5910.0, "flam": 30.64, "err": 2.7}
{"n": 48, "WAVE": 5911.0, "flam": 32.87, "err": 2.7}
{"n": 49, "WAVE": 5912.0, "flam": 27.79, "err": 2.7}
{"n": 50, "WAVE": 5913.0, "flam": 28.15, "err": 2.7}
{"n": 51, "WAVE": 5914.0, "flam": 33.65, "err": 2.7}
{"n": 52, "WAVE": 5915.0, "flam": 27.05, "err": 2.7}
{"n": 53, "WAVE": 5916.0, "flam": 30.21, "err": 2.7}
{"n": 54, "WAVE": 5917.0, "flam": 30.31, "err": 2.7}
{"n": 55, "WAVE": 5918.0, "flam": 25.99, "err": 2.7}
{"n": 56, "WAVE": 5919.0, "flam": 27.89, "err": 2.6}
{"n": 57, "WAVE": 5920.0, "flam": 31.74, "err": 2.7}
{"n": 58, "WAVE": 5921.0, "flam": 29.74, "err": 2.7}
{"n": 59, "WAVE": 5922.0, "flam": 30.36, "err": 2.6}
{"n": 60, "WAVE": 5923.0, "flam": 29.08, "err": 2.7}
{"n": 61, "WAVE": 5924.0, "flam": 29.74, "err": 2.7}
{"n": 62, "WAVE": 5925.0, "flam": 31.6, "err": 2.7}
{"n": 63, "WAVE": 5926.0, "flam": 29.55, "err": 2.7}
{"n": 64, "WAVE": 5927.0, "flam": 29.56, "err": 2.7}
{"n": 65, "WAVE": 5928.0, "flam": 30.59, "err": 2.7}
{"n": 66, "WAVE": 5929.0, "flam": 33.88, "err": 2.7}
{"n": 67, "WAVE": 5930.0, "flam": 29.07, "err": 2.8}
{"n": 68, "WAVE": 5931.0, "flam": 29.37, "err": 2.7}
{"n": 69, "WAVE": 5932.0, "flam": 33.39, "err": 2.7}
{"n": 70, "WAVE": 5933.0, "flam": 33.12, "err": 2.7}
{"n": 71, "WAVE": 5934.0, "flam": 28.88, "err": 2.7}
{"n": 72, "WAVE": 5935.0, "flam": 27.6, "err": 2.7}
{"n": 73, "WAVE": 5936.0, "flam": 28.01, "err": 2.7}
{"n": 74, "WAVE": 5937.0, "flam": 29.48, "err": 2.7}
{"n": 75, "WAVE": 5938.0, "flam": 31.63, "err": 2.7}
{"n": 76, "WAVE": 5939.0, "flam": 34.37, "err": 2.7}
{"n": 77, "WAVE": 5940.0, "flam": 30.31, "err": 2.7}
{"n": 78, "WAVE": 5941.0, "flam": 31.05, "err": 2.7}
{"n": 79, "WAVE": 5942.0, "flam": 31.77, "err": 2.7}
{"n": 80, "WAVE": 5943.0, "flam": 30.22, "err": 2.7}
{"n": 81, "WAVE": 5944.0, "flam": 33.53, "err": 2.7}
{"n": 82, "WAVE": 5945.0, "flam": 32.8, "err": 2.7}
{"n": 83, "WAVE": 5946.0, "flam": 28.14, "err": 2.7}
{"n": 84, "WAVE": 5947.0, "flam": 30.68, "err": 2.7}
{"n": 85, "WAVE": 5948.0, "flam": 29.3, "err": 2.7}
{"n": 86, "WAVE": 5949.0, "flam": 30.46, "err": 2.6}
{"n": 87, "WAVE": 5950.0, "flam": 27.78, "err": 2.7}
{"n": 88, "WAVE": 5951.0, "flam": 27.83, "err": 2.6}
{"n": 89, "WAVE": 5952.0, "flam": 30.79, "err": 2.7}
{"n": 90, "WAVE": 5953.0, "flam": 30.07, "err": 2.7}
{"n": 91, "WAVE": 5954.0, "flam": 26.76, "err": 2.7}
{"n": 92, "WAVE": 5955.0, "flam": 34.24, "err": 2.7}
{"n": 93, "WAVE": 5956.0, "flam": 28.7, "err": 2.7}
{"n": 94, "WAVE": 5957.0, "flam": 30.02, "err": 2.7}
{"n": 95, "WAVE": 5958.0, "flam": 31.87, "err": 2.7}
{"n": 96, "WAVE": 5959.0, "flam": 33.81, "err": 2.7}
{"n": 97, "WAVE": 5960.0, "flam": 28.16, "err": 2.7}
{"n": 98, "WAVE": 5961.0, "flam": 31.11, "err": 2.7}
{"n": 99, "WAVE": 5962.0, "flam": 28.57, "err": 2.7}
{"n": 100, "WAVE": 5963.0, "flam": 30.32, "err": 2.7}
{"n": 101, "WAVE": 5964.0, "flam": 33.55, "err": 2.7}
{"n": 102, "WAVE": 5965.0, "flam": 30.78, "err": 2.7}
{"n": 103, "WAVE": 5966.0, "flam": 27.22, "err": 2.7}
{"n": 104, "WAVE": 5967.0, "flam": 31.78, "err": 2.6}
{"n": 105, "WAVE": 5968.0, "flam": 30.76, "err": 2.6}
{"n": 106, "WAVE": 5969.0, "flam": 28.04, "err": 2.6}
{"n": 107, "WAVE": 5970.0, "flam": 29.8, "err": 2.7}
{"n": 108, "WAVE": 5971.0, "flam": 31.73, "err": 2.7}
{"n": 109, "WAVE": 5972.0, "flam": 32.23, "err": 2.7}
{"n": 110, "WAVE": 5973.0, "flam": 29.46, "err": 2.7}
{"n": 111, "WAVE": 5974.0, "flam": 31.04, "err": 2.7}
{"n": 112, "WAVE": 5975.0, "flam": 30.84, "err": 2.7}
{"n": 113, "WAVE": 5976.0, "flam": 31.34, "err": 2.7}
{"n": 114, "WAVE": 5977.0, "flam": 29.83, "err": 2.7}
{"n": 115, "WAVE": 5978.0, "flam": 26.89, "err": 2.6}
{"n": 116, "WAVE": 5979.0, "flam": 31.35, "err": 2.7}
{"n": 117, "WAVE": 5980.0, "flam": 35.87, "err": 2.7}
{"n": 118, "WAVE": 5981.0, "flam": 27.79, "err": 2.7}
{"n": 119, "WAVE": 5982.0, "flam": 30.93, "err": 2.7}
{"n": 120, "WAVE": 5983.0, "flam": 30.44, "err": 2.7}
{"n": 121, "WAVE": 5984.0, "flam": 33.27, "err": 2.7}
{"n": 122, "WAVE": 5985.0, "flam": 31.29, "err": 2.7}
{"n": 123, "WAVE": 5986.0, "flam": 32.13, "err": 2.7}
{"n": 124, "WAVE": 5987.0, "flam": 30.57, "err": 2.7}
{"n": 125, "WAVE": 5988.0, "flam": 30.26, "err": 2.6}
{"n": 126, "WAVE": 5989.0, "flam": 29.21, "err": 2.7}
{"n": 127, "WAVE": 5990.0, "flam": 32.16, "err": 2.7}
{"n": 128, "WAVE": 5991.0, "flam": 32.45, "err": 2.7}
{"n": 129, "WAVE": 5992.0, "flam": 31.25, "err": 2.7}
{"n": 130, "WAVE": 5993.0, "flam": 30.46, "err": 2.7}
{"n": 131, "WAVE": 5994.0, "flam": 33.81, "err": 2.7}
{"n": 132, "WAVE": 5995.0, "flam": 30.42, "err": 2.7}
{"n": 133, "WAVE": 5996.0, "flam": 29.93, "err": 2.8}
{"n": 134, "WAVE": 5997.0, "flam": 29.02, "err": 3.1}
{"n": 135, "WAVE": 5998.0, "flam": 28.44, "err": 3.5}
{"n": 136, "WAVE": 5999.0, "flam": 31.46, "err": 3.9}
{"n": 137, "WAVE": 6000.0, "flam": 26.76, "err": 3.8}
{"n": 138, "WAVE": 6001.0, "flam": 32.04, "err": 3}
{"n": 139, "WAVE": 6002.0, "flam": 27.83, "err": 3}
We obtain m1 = 3.5 AA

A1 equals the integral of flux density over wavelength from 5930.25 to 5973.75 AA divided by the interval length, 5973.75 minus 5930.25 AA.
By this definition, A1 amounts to 30.4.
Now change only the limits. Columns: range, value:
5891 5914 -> 27.8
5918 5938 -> 30.1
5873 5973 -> 29.8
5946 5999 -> 30.5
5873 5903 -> 28.9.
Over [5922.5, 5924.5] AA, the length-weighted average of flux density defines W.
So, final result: 29.4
